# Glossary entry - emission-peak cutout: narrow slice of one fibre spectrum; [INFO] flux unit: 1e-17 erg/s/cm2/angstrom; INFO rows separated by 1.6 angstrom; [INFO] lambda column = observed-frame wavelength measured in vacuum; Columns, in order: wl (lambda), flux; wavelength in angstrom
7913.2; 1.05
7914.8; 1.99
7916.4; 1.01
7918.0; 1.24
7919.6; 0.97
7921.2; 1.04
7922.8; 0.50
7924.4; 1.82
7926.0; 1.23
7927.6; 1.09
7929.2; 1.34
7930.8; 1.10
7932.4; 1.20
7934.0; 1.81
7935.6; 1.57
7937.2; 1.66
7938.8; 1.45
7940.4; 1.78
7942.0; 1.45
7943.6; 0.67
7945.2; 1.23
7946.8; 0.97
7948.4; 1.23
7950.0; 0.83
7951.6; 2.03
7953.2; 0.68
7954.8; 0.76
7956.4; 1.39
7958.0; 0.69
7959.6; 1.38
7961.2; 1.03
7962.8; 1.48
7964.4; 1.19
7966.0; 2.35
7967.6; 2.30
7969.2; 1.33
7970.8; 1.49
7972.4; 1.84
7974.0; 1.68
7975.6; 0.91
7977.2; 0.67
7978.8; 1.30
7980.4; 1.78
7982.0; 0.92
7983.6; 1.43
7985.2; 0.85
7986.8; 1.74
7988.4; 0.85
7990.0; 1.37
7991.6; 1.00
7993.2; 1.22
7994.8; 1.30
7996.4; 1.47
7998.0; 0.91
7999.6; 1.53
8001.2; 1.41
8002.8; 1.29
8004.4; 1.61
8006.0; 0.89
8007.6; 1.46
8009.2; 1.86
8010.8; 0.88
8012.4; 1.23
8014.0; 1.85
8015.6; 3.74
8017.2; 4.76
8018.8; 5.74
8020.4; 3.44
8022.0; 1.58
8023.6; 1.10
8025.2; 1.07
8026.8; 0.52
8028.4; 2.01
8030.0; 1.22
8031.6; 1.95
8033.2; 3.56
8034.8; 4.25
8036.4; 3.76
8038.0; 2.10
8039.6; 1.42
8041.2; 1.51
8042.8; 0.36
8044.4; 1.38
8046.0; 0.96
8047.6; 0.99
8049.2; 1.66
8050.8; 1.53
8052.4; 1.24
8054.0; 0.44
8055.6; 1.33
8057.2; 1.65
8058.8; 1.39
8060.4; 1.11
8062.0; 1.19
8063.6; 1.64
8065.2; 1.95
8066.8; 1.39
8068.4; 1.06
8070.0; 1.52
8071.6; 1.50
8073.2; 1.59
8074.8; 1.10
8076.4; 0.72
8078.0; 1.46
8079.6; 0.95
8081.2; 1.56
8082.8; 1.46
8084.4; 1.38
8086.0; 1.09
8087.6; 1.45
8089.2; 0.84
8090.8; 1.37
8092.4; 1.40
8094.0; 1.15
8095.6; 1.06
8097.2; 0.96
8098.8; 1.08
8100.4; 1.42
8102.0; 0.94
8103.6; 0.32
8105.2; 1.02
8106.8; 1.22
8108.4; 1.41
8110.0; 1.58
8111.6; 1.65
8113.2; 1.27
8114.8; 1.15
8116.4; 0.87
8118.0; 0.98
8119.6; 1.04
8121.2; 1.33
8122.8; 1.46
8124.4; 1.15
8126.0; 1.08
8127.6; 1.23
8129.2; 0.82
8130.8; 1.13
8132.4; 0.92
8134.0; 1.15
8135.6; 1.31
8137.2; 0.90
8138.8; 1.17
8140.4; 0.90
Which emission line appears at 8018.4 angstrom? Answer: [S II] 6716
